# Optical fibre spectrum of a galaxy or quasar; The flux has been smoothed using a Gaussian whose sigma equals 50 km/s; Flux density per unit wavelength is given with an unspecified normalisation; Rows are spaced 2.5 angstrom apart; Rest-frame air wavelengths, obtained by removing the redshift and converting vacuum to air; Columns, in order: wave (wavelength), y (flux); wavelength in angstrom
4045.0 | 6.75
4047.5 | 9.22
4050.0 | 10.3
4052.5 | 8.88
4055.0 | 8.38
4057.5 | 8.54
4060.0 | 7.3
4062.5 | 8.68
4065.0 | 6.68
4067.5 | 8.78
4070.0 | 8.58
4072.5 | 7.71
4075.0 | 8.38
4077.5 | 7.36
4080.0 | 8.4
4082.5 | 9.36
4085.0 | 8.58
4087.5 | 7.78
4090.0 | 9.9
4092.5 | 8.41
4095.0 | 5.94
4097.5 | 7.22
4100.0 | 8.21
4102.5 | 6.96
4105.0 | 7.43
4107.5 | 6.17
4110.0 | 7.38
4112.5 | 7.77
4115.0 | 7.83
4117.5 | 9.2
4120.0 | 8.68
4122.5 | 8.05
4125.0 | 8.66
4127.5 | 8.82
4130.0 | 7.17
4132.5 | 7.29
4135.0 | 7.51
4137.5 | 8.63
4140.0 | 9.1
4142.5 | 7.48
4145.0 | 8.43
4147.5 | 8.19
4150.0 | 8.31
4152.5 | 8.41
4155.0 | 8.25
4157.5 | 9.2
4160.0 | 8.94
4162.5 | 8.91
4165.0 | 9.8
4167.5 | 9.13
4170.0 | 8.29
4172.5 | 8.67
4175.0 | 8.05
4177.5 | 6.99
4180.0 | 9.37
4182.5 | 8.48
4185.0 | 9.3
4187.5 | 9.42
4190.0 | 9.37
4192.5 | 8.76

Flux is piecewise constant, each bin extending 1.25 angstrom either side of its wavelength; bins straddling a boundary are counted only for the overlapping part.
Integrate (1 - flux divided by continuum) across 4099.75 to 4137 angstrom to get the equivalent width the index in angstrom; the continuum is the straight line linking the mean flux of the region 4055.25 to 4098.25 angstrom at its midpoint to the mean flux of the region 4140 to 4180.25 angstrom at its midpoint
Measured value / 2.25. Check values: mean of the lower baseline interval 8.11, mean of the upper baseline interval 8.52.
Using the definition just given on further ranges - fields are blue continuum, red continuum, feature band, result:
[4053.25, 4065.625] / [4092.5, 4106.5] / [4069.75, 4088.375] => -1.5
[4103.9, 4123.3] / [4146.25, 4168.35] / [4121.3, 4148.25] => 0.5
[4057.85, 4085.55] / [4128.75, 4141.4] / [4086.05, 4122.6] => 1.2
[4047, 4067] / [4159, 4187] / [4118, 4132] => 0.6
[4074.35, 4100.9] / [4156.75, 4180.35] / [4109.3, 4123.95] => 0.3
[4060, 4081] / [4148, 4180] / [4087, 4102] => 0.5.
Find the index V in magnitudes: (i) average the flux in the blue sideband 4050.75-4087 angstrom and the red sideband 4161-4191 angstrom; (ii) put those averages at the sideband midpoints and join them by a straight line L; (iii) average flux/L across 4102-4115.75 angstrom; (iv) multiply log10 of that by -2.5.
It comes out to 0.17 mag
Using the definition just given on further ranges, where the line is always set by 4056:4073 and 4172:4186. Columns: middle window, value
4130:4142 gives 0.042 mag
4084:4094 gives -0.060 mag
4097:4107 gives 0.113 mag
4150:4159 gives -0.028 mag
